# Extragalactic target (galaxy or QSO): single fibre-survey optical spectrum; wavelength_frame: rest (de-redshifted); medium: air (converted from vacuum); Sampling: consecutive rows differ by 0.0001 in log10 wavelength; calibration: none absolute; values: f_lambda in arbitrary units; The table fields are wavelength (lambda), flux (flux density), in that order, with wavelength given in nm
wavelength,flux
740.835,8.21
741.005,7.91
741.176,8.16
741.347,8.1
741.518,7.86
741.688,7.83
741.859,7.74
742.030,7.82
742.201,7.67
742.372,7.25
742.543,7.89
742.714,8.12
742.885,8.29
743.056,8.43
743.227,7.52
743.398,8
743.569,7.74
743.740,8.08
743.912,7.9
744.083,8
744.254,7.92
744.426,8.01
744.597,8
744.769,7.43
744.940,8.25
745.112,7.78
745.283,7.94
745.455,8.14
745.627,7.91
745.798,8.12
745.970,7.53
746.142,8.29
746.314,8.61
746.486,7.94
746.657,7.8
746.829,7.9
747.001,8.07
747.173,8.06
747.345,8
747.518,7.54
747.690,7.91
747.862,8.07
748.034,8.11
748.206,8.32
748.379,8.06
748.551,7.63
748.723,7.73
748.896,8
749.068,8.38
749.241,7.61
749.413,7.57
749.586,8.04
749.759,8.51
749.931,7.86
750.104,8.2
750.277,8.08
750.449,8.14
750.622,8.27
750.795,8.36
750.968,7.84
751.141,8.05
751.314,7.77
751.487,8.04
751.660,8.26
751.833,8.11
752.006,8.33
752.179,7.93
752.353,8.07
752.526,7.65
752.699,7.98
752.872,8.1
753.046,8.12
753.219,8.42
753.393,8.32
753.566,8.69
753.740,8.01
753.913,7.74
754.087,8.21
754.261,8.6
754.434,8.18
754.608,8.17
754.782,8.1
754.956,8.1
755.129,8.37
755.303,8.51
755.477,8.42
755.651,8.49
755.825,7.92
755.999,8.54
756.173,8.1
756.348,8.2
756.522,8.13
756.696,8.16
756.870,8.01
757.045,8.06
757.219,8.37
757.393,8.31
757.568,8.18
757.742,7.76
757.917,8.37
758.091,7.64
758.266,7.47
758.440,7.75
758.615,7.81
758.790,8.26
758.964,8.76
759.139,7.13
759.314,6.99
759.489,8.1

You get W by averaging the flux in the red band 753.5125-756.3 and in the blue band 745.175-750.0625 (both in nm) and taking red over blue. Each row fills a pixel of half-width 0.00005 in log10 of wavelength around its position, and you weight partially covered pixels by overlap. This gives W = 1.03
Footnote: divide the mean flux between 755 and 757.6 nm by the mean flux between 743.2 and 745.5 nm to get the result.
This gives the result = 1.0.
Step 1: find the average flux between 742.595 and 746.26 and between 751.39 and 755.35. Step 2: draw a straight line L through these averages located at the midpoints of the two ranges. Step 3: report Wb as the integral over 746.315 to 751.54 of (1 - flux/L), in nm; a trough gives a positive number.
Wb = 0.045 nm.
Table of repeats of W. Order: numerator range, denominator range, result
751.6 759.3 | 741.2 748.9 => 1.02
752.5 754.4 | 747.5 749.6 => 1.03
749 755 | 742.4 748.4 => 1.02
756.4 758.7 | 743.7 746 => 1.01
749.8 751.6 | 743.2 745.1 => 1.02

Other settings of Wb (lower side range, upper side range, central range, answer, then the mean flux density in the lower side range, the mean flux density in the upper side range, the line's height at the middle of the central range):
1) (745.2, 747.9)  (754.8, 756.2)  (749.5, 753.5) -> 0.03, 7.99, 8.31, 8.16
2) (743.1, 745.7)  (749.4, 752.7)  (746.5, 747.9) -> 0.01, 7.92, 8.07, 7.98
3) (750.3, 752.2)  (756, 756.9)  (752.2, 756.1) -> -0.03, 8.11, 8.17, 8.14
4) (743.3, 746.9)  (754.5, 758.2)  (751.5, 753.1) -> 0.01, 7.97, 8.18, 8.1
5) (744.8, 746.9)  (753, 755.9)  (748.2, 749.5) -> 0.03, 8.01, 8.26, 8.1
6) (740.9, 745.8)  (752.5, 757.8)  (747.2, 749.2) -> 0.02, 7.92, 8.2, 8.04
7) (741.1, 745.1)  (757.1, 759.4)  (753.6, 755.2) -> -0.05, 7.91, 7.91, 7.91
